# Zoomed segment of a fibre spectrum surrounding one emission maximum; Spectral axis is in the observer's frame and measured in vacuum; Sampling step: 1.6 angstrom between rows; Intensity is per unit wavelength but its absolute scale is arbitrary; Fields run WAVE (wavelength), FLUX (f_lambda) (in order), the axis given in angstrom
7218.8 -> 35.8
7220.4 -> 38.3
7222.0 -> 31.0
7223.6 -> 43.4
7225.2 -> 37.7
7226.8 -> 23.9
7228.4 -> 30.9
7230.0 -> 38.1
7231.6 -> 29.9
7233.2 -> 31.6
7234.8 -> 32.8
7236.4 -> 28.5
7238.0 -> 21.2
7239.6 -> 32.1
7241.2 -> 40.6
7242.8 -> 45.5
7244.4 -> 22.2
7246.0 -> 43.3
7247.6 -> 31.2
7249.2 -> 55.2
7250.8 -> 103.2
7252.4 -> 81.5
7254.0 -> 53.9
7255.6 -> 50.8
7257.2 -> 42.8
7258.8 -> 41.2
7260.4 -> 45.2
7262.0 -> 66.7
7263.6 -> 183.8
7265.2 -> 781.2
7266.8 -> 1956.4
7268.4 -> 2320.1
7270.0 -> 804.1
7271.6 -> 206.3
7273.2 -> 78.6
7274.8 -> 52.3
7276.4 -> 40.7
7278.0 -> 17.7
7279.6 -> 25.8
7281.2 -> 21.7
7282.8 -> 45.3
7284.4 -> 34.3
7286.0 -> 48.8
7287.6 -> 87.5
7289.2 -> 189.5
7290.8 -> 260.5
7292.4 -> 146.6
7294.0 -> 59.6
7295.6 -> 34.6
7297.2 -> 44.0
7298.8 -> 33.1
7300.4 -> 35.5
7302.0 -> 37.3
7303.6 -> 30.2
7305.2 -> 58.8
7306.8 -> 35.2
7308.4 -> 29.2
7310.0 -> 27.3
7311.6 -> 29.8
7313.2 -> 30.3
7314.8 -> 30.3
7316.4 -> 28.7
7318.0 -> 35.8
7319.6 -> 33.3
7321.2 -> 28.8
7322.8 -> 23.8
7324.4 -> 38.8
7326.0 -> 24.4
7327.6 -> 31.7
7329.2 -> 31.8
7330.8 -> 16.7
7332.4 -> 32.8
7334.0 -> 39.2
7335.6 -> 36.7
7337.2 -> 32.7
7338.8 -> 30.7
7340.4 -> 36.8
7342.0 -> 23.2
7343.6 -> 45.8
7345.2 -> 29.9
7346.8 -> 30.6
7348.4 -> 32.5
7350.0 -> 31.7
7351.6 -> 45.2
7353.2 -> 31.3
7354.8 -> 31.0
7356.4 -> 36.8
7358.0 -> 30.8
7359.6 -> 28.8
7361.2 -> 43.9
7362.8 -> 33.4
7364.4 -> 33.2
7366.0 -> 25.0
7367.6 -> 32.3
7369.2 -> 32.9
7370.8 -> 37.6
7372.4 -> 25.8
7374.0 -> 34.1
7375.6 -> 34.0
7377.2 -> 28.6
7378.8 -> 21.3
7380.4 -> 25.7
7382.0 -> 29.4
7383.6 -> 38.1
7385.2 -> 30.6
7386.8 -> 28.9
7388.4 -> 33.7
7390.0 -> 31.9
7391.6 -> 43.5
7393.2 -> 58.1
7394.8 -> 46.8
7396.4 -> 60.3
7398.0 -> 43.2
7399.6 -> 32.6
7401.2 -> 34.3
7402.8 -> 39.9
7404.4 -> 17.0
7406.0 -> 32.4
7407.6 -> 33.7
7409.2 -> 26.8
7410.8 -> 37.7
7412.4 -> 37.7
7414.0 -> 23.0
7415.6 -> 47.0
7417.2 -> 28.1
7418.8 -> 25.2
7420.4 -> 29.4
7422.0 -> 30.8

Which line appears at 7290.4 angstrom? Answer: [N II]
